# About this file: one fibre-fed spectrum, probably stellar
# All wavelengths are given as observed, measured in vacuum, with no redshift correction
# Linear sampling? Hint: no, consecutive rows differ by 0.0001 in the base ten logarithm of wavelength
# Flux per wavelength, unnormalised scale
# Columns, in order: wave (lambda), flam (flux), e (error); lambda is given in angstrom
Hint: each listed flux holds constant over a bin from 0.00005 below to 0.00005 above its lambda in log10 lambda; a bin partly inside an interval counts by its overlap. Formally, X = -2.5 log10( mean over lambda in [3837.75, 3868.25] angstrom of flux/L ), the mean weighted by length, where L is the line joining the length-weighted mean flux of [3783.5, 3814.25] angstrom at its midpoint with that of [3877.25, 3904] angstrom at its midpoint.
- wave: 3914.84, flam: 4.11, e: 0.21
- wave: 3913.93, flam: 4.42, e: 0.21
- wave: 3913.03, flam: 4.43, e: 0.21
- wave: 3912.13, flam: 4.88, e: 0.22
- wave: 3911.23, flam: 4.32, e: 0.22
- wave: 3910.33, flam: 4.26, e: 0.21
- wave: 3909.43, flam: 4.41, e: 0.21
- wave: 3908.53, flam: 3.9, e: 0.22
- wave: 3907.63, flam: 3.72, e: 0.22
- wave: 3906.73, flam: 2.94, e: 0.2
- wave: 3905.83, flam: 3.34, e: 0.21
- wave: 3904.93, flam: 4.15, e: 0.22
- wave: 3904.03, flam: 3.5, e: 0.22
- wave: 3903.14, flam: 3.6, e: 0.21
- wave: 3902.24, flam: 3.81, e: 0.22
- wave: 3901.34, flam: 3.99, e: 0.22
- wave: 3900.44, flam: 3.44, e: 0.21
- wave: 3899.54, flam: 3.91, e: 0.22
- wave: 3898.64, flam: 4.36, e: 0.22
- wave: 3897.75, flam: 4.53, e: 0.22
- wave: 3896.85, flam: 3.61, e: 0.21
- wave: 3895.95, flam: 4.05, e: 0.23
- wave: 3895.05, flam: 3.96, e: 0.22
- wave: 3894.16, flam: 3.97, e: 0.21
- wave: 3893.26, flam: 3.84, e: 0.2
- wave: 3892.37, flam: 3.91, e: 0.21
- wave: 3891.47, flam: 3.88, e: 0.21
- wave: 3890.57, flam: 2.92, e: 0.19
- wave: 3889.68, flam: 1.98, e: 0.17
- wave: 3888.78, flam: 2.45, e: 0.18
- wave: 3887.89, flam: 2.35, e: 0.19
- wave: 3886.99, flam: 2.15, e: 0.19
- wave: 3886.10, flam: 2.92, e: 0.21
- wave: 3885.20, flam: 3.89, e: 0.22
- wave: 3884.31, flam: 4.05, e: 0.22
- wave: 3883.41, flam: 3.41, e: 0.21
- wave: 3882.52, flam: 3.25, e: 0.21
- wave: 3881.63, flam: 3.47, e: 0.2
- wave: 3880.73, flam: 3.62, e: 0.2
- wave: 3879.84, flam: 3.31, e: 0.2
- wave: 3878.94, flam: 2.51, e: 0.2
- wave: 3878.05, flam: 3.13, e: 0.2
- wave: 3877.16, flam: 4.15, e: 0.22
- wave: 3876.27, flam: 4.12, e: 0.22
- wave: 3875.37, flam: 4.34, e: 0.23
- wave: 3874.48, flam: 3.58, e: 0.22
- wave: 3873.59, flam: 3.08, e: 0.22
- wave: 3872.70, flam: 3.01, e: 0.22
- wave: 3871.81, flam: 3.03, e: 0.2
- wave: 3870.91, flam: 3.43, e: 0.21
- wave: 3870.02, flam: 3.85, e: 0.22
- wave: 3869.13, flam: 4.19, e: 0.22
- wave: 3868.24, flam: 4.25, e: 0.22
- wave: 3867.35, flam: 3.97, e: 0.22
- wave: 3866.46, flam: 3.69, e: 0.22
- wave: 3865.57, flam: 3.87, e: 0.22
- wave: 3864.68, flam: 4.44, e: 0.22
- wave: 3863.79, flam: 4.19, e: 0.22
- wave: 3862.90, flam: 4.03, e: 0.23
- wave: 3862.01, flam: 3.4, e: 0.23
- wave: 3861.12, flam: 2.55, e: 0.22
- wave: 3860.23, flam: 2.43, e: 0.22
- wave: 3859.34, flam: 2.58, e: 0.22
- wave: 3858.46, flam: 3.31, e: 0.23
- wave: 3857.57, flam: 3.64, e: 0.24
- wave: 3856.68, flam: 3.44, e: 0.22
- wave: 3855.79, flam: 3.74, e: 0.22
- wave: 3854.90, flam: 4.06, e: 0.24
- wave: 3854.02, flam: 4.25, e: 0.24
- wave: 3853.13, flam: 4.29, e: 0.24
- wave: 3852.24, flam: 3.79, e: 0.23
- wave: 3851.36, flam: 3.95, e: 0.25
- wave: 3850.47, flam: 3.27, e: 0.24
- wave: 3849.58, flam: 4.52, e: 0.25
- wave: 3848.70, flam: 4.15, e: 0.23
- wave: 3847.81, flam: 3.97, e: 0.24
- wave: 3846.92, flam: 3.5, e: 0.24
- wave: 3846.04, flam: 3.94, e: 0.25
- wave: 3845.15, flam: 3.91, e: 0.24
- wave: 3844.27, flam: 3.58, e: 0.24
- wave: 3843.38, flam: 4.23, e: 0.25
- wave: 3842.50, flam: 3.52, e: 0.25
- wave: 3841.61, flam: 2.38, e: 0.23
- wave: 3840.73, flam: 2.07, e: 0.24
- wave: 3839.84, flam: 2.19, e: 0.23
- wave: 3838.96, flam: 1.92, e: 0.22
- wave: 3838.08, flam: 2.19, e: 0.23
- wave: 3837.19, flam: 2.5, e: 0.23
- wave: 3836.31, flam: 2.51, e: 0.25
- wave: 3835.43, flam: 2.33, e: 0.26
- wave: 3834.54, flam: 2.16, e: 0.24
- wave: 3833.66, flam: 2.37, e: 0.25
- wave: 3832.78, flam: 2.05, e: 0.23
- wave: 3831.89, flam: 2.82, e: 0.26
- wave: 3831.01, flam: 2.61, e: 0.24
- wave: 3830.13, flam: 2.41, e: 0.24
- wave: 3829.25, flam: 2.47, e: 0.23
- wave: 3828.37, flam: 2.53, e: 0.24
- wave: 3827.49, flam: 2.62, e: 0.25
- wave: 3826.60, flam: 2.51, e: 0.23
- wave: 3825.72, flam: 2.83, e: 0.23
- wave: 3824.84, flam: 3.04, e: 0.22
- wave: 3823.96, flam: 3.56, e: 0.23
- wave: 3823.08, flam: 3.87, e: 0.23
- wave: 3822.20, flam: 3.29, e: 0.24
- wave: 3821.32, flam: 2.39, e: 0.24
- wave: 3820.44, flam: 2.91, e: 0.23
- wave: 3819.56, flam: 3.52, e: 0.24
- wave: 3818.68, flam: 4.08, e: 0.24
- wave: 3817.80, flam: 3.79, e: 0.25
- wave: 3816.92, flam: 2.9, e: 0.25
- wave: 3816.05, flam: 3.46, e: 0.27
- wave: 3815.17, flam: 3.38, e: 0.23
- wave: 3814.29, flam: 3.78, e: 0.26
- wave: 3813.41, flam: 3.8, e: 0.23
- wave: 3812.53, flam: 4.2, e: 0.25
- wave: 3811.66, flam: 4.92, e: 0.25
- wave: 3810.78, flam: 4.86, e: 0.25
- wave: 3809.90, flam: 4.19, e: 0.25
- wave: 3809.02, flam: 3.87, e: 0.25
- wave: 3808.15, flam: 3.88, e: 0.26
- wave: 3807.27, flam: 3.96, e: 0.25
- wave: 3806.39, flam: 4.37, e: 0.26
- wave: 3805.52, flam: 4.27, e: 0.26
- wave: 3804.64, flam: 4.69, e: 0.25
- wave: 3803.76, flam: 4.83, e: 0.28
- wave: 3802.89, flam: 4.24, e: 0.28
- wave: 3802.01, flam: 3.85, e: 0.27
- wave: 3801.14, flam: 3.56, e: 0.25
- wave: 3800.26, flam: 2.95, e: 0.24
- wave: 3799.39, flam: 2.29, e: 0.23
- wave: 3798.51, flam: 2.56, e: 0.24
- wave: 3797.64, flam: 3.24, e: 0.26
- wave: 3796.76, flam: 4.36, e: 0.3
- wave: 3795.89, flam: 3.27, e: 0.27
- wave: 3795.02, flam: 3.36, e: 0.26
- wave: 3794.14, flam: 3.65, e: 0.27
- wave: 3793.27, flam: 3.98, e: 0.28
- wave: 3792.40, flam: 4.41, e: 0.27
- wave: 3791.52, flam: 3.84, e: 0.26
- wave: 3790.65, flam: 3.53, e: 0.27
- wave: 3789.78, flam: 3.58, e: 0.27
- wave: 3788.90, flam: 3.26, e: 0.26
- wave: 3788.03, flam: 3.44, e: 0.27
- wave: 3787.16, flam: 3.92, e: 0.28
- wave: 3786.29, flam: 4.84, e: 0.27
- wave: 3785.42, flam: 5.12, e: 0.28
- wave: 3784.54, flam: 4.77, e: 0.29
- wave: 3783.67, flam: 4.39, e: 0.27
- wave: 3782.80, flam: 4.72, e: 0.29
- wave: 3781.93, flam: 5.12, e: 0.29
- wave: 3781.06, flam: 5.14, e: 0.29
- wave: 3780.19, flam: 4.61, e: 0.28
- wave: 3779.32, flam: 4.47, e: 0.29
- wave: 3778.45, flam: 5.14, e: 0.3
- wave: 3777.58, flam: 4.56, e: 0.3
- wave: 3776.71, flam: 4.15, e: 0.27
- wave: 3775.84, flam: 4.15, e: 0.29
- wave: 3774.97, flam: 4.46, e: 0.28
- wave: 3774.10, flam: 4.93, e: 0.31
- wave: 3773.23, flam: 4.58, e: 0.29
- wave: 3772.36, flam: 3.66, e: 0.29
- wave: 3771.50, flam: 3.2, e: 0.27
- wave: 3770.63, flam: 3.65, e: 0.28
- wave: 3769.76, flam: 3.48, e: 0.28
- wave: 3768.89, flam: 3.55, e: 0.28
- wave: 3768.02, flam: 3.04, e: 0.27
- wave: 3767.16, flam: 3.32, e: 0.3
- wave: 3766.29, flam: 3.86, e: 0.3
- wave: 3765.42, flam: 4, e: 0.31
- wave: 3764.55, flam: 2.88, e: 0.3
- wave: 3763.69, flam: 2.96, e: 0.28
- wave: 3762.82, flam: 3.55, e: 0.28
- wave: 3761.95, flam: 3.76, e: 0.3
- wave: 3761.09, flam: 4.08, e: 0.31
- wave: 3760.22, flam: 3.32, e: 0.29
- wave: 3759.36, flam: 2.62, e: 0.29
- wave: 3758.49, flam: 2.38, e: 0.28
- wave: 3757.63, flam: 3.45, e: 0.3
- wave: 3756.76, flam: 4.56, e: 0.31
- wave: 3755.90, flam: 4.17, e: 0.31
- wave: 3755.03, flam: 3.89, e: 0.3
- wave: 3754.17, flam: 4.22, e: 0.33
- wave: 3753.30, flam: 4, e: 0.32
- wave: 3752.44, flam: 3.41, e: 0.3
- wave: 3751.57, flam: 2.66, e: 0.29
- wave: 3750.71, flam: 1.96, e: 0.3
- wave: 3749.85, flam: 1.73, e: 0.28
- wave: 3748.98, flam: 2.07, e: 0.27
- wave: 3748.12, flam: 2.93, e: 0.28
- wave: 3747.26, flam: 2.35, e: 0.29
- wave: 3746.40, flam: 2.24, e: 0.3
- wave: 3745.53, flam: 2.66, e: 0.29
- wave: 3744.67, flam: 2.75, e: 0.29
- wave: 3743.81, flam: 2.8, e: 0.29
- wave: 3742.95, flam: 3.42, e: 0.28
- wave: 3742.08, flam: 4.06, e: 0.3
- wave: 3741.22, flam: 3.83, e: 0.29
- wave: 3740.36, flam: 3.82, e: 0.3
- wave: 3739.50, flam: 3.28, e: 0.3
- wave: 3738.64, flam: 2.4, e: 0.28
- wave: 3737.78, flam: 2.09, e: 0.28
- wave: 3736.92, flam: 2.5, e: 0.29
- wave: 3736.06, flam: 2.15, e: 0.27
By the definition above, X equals 0.04 mag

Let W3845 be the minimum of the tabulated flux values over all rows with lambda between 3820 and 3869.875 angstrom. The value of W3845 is 1.92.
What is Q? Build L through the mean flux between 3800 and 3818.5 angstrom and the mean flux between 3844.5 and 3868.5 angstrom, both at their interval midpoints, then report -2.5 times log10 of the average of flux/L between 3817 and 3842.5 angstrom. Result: 0.387 mag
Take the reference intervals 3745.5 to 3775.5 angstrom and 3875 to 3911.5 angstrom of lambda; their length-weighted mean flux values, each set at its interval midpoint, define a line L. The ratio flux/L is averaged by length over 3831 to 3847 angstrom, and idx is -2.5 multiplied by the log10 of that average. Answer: 0.26 mag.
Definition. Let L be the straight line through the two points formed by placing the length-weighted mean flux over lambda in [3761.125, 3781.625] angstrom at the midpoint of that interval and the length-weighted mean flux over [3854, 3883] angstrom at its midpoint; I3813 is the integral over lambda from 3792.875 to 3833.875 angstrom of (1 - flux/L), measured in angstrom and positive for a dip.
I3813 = 3.7 angstrom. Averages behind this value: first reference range 3.97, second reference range 3.56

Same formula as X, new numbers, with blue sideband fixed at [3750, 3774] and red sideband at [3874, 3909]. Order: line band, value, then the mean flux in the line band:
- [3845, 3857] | -0.11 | 3.92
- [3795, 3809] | -0.07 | 3.75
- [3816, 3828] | 0.11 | 3.19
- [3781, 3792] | -0.21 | 4.25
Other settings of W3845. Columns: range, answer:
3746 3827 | 1.73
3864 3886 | 2.51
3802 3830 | 2.39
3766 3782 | 3.04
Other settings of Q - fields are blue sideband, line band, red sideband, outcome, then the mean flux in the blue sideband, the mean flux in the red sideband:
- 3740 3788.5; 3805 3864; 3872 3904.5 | 0.08 mag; 3.69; 3.5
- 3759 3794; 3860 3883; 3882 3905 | 0.01 mag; 4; 3.53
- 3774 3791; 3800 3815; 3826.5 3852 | -0.10 mag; 4.41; 2.95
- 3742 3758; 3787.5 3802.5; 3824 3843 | -0.24 mag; 3.1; 2.51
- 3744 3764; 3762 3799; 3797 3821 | -0.16 mag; 3.12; 3.79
